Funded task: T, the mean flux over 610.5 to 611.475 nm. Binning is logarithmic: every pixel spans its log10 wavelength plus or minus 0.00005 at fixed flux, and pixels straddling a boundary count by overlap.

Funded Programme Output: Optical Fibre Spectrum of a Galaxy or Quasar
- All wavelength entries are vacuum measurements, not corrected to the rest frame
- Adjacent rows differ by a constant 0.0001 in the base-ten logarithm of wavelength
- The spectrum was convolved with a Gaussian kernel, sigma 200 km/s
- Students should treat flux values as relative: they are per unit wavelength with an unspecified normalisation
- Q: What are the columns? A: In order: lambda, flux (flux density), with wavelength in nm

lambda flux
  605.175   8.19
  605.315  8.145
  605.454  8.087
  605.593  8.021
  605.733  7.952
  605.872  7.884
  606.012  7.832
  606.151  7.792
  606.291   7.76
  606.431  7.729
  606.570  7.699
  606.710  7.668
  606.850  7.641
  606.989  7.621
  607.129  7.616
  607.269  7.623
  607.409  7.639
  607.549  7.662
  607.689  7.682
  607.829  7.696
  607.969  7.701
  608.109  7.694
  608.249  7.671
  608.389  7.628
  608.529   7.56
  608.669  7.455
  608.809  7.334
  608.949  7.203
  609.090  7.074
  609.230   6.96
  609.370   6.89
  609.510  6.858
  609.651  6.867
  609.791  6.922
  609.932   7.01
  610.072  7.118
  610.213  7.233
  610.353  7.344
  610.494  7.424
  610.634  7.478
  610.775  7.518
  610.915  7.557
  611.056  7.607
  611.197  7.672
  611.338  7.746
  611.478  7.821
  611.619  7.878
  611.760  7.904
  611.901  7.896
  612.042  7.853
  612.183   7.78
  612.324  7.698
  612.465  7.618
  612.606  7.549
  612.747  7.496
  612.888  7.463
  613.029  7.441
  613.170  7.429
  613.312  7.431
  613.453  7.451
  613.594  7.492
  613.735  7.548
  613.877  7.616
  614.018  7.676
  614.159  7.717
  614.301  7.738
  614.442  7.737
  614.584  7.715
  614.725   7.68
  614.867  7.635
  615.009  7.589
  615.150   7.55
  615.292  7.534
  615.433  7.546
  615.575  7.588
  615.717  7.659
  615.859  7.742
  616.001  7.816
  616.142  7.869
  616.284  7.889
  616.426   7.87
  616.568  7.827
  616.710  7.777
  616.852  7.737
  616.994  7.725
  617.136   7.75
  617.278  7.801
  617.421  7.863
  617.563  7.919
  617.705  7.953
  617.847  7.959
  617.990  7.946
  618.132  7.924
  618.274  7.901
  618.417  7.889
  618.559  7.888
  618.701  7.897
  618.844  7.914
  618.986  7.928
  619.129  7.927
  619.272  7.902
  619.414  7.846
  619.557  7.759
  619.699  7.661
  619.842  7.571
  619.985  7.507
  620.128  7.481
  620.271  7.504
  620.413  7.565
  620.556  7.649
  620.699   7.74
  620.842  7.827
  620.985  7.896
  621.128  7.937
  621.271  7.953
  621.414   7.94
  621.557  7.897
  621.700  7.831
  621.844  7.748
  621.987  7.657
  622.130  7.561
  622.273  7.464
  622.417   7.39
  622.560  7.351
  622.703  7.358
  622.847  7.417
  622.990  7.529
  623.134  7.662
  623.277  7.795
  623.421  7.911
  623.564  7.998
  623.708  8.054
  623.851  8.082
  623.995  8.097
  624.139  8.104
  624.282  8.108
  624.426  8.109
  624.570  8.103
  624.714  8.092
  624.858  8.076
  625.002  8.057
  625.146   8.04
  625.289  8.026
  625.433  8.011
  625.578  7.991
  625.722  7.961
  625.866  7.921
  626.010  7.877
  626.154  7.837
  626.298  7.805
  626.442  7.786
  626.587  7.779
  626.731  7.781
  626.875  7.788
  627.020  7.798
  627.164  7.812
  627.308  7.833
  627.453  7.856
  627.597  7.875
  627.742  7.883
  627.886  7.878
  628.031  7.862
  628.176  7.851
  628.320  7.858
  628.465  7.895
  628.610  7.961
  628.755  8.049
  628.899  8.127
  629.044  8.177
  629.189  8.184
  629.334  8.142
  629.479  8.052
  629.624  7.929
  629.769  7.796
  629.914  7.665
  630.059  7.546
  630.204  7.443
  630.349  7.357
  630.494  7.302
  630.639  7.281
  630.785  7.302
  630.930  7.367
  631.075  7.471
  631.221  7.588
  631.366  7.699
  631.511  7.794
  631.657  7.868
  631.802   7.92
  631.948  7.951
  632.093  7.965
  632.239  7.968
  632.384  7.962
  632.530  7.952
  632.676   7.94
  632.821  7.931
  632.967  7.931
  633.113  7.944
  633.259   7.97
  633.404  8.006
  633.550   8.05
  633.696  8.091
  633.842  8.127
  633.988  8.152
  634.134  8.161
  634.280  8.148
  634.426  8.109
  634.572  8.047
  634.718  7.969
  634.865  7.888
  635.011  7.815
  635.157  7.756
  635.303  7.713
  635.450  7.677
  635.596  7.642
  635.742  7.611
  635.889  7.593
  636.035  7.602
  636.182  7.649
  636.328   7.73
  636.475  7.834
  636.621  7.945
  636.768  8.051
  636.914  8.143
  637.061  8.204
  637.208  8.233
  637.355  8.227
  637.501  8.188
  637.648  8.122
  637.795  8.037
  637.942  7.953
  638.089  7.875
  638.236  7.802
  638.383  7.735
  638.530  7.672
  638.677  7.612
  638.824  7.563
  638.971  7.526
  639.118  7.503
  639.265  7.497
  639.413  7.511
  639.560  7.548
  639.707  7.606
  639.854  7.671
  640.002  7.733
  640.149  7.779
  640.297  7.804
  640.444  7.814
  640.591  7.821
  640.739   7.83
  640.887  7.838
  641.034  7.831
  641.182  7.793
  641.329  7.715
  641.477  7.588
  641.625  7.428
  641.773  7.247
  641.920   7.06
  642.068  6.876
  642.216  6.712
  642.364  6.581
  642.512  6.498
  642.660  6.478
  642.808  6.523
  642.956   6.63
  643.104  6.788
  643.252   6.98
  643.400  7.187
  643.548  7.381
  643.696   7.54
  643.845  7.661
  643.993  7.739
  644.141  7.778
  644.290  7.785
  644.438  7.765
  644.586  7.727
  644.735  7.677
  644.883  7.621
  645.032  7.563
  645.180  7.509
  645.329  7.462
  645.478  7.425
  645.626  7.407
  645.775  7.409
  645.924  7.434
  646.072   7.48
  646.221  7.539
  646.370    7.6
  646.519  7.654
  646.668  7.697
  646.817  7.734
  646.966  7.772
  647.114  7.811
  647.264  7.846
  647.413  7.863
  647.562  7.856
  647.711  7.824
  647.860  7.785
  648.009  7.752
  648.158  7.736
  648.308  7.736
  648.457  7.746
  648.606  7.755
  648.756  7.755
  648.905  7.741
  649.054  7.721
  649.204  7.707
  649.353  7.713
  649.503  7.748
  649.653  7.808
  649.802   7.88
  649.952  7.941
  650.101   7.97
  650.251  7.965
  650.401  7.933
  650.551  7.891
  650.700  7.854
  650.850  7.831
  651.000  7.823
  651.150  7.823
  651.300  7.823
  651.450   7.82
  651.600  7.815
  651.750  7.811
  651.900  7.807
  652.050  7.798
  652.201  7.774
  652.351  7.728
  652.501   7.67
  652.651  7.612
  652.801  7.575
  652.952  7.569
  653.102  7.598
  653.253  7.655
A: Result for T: 7.61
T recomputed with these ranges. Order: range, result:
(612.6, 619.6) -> 7.73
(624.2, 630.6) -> 7.89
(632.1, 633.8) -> 7.98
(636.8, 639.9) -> 7.83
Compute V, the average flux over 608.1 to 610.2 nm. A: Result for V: 7.2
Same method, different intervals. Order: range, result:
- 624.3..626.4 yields 7.99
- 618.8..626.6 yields 7.82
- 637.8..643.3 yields 7.43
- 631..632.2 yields 7.79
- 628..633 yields 7.8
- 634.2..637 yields 7.84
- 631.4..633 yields 7.92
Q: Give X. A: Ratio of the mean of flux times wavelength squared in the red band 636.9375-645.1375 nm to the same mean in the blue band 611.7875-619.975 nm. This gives 1.06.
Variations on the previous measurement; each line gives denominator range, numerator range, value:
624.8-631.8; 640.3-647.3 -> 1.00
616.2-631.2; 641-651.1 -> 1.04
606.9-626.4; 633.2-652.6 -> 1.09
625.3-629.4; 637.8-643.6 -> 0.98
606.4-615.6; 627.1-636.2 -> 1.11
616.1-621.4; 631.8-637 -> 1.07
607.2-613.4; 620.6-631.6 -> 1.10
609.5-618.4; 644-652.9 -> 1.13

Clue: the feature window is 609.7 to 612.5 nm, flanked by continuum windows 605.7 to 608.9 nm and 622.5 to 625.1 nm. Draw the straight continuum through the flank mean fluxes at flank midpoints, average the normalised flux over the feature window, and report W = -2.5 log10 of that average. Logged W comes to 0.024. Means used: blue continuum 7.67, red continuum 7.89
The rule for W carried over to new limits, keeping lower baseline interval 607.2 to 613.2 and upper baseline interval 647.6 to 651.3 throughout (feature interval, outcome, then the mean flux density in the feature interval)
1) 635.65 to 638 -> -0.03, 7.94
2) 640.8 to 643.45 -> 0.10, 7.1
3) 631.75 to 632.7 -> -0.04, 7.95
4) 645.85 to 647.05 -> 0.02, 7.62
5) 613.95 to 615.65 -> -0.02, 7.64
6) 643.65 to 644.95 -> 0.01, 7.7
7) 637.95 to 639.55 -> 0.01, 7.64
